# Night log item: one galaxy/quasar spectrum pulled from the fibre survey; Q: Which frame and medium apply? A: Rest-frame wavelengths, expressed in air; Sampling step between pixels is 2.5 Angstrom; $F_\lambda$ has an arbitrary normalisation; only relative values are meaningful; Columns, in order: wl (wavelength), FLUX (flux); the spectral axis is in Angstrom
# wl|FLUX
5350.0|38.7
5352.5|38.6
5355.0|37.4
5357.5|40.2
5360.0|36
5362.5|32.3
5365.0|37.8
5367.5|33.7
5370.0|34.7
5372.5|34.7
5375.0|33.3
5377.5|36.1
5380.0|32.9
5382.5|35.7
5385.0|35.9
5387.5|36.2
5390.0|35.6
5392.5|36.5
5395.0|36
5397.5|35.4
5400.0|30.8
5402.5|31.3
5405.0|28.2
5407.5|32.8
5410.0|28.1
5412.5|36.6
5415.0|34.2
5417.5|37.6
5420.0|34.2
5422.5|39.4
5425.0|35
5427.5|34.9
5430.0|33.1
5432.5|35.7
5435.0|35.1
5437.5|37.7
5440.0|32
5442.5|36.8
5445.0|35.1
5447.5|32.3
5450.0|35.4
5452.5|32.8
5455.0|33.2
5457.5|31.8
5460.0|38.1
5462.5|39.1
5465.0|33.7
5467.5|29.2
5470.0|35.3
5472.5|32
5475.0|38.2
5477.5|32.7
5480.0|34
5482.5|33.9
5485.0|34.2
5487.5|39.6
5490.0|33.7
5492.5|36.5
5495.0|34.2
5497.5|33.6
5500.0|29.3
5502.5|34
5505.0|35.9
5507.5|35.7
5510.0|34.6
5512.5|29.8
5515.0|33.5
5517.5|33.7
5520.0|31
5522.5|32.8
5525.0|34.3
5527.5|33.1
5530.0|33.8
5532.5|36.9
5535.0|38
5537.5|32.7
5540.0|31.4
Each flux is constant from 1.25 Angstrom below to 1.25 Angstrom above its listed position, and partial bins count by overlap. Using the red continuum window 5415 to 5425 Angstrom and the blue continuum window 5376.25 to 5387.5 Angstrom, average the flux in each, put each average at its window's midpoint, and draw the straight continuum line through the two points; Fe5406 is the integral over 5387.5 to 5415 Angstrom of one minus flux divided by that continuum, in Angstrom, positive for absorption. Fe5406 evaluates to 1.95 Angstrom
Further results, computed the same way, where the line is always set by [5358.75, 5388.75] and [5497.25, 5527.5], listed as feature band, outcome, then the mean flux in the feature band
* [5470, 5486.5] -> -0.36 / 34.3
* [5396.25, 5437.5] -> 0.44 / 34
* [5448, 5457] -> 0.11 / 33.5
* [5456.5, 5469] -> -0.24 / 34.5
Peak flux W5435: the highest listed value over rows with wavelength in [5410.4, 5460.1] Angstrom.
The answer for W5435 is 39.4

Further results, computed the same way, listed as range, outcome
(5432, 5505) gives 39.6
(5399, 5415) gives 36.6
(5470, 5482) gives 38.2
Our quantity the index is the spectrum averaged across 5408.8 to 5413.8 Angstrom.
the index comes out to 32.4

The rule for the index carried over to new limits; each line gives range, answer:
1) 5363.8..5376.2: 34.8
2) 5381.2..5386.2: 35.8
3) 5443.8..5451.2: 34.3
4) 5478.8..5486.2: 34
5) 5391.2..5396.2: 36.2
